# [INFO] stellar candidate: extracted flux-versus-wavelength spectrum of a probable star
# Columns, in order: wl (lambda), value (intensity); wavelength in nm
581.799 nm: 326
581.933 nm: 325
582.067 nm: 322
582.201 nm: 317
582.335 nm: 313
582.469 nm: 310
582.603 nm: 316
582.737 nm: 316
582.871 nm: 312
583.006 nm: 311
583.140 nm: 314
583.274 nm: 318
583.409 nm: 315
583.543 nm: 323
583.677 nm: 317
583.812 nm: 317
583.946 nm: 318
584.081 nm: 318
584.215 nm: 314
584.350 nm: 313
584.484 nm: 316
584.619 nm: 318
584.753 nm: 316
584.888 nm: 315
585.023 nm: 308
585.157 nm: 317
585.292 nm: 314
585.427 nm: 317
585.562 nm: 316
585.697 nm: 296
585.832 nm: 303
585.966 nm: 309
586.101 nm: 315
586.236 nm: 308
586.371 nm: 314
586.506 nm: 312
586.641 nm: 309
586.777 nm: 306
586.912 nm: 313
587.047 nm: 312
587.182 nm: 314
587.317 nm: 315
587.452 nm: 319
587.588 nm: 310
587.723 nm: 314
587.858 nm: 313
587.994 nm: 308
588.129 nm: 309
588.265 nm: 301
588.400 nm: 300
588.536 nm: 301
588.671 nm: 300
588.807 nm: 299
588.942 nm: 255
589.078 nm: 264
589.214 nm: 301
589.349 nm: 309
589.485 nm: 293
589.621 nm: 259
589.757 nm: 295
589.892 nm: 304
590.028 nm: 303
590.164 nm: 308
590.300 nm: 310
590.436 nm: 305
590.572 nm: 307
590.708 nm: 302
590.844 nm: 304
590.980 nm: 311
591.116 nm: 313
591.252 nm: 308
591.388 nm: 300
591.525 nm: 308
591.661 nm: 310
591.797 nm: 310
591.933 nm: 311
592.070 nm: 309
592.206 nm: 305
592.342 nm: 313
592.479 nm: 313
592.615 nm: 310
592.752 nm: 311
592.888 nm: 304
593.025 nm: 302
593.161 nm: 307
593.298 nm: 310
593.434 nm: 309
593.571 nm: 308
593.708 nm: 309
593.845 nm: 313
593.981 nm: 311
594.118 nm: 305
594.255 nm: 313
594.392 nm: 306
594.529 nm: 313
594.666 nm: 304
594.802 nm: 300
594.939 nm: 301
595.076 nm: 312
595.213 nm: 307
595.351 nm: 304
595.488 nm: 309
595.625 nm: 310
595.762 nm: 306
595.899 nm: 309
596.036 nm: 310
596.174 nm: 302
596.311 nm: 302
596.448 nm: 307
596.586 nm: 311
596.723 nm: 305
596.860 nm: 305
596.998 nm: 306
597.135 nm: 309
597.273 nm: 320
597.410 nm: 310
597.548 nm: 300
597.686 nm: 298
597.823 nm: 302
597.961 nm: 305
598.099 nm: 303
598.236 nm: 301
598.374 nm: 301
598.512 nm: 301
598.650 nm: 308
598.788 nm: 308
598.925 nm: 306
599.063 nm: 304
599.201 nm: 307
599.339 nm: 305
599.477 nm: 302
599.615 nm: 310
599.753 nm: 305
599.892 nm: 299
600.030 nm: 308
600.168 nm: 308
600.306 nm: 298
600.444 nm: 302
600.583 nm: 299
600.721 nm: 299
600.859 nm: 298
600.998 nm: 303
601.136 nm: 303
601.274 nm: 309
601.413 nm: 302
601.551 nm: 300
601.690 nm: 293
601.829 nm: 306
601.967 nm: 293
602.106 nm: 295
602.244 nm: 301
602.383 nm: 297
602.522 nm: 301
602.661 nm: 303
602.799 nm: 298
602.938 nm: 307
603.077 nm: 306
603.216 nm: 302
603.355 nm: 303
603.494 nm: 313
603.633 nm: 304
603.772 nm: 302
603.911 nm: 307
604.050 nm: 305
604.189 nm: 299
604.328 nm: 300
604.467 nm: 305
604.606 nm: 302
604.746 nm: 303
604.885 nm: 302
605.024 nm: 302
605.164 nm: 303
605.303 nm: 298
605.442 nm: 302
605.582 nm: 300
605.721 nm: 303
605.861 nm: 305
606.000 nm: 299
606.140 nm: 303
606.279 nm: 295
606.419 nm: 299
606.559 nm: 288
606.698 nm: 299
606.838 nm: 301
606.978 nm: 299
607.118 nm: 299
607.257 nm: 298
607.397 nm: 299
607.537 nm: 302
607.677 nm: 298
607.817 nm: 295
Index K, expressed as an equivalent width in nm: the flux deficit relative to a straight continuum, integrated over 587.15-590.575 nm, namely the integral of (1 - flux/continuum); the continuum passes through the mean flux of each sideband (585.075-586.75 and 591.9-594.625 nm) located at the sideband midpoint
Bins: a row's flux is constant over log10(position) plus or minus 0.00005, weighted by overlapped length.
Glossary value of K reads 0.11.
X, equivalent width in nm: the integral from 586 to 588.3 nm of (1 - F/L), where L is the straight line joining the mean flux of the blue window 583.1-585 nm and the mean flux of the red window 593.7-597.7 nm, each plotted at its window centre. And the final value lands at 0.02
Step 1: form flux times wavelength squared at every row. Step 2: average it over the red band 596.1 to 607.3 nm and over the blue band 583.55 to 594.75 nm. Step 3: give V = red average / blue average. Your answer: 1.03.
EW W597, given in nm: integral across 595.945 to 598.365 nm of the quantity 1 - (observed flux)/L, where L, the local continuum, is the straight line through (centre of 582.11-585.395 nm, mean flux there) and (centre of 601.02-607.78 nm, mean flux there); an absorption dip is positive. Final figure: 0.00 nm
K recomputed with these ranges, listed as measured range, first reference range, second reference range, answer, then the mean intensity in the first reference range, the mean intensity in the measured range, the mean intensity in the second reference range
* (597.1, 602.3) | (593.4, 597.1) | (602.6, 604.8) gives 0.04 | 307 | 303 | 304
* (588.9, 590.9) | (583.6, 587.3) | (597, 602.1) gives 0.10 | 313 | 295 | 303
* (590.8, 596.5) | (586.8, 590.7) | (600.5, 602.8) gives -0.13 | 302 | 308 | 300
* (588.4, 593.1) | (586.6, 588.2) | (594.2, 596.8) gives 0.12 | 312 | 302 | 307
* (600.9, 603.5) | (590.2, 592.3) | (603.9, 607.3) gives 0.01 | 308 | 301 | 301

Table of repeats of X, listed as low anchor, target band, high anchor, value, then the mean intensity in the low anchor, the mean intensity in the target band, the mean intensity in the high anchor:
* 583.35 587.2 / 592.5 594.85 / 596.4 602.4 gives -0.01 nm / 313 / 308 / 303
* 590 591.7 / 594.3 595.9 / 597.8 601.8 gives -0.01 nm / 307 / 307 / 303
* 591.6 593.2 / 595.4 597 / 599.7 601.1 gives -0.01 nm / 309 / 307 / 302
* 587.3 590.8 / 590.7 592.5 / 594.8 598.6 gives -0.04 nm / 300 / 308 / 306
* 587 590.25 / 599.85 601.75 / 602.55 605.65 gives 0.01 nm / 300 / 302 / 303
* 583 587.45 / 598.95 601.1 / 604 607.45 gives 0.01 nm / 314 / 303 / 300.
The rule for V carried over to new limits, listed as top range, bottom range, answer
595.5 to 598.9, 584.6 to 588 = 1.02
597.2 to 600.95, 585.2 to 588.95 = 1.03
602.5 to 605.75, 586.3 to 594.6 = 1.04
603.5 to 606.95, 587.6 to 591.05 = 1.06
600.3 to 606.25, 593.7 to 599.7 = 1.01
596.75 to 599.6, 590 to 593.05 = 1.01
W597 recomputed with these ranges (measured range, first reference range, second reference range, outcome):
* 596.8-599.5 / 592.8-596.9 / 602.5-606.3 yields 0.005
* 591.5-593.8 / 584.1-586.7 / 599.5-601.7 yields -0.009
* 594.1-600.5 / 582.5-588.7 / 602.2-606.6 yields 0.001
